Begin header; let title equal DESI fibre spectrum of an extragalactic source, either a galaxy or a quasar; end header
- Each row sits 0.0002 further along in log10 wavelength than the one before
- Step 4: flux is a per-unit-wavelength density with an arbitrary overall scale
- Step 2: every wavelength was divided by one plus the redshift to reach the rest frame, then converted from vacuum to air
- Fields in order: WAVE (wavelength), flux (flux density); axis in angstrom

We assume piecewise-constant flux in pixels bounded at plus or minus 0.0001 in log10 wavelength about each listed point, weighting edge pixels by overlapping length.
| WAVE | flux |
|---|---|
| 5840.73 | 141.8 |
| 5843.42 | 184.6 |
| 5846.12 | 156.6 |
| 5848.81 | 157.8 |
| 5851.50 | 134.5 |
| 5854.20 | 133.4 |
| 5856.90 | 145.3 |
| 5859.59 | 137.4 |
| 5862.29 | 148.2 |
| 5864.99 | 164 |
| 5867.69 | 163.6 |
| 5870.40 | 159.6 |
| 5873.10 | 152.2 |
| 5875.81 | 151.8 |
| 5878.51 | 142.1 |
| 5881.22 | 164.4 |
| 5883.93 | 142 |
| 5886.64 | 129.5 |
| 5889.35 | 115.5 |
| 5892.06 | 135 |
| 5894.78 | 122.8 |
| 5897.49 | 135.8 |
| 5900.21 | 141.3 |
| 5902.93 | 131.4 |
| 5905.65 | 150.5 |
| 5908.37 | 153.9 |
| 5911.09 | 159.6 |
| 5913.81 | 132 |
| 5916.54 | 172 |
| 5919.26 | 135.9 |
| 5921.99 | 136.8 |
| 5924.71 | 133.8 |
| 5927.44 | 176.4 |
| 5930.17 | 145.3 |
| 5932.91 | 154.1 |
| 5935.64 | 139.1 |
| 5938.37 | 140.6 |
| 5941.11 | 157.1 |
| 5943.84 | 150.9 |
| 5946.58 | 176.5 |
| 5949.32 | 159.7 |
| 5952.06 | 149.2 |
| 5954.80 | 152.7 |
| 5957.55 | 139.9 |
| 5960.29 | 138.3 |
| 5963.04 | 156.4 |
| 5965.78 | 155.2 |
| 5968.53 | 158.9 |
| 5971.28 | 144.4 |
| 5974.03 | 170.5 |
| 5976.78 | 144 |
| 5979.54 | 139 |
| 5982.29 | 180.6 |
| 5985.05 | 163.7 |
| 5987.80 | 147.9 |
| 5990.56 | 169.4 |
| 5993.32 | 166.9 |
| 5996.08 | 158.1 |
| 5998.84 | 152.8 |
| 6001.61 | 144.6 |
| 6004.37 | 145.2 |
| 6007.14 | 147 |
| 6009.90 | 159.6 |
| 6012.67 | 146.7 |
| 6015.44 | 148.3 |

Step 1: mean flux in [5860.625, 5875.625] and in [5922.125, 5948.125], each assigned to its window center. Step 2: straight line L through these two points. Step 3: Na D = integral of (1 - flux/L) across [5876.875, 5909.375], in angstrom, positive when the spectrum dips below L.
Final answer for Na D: 3.4 angstrom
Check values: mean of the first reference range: 157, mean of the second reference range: 152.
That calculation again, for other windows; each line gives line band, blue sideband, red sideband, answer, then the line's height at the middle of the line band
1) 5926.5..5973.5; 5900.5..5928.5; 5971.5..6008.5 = -0.4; 151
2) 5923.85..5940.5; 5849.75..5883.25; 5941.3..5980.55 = 0.3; 152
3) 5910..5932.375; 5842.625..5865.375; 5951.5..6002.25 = 0.5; 152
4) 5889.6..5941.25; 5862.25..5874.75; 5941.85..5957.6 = 4.3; 157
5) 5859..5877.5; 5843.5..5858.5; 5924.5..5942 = -0.7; 149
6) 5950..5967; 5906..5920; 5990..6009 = 0.4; 153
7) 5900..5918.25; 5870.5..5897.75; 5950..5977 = -0.6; 144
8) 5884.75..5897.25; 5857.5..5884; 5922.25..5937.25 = 2.0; 151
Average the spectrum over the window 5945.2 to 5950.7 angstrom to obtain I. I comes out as 168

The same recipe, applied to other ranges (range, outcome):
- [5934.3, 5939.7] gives 140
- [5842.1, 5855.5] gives 153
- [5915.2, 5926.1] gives 145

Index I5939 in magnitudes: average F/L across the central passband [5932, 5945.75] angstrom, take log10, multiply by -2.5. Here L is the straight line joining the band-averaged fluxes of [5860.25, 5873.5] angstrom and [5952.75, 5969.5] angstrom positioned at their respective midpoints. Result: 0.02 mag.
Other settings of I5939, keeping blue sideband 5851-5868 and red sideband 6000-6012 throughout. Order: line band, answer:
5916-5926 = 0.04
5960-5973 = -0.03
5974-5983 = -0.05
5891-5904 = 0.11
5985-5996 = -0.09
